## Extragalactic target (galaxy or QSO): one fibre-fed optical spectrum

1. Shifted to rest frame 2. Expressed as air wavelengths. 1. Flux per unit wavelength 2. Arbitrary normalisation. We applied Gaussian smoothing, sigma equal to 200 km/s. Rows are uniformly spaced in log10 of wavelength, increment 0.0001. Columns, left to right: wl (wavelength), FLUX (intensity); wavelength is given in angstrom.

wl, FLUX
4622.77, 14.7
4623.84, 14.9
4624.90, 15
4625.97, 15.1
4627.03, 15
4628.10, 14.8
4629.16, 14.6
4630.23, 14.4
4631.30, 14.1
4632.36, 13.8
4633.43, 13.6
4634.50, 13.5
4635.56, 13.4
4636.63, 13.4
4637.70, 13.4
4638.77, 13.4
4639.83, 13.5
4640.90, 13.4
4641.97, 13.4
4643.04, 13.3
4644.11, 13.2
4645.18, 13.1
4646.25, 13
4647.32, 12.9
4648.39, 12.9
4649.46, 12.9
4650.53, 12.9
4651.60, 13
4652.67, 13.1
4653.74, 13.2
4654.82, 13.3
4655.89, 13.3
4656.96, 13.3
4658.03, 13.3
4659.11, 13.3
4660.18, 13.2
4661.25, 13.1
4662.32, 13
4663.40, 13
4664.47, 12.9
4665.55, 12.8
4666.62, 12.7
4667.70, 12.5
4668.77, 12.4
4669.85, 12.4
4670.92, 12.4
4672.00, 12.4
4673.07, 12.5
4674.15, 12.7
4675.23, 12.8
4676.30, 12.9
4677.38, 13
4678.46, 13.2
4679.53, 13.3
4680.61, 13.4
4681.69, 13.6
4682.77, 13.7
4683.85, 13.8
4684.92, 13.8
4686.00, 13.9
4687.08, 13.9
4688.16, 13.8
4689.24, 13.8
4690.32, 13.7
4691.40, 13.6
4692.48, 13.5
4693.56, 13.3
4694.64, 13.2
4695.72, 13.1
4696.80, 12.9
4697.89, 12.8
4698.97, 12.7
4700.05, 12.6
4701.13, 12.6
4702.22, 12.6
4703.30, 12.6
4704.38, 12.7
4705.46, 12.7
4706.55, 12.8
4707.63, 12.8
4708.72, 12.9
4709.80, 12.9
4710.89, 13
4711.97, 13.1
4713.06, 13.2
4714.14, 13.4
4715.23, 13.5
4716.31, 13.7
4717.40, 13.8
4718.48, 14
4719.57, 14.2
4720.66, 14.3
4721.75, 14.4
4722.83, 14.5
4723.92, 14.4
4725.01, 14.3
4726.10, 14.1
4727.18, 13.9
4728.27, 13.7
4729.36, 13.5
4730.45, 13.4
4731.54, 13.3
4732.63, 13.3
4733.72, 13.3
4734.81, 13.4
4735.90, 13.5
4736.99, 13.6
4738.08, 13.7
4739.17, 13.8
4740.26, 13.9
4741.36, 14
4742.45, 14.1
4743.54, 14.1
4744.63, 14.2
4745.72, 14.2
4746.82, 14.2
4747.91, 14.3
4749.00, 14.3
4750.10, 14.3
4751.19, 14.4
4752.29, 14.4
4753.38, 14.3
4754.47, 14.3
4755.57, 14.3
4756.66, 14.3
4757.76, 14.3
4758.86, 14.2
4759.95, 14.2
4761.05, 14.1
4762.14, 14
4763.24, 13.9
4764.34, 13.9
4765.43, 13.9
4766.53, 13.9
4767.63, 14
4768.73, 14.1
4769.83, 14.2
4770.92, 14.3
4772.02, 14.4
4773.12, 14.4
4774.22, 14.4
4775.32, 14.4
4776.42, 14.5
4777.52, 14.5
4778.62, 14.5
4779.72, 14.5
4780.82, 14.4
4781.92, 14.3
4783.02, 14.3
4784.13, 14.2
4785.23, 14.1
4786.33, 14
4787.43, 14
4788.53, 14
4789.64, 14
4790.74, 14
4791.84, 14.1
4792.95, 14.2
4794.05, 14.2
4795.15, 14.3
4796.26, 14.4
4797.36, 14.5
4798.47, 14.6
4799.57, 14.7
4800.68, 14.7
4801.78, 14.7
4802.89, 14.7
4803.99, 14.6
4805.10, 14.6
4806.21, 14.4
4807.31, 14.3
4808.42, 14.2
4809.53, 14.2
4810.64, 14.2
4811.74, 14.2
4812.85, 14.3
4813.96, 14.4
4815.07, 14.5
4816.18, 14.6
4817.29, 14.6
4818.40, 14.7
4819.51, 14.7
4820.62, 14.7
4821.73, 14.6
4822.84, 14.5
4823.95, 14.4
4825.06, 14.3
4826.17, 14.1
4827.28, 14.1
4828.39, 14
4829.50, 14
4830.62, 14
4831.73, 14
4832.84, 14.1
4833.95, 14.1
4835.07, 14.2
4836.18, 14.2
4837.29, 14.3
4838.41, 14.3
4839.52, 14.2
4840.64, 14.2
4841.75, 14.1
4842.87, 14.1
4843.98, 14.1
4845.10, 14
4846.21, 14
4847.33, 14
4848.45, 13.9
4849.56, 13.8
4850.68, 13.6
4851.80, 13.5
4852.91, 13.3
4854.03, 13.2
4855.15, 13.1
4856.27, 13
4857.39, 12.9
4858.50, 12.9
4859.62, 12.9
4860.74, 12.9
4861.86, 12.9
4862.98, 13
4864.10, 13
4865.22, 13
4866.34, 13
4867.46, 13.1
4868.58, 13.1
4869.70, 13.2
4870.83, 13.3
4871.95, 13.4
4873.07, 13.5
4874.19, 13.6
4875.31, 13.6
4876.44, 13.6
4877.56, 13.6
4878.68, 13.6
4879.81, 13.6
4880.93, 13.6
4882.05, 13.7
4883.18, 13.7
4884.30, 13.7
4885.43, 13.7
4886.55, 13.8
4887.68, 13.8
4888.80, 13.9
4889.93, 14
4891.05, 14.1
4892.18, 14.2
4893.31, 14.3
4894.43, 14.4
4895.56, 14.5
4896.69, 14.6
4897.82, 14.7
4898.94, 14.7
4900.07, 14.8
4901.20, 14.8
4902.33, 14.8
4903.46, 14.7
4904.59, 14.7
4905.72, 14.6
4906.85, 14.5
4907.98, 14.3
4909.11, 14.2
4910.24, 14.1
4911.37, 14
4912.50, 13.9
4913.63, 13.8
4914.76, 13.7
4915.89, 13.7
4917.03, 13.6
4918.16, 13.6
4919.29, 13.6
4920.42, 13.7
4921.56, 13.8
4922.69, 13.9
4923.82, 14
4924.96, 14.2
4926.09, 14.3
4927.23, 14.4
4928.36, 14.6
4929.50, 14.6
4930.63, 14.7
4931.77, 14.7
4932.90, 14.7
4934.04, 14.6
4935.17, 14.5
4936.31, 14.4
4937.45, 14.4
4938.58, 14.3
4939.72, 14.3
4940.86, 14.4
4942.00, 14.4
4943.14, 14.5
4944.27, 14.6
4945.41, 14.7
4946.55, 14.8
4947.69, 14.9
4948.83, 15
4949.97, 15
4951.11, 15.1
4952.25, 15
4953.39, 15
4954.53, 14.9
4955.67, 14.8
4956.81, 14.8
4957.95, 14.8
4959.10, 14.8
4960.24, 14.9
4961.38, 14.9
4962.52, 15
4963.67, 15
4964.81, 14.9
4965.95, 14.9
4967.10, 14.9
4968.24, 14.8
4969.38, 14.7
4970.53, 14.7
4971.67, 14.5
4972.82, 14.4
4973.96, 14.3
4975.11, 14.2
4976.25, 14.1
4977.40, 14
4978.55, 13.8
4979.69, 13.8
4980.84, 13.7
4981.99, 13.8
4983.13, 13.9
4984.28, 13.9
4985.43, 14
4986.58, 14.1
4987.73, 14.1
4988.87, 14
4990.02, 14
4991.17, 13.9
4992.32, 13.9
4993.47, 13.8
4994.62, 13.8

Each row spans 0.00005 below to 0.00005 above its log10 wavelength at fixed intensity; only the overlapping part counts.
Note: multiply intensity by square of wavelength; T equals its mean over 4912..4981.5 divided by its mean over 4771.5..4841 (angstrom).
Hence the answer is 1.1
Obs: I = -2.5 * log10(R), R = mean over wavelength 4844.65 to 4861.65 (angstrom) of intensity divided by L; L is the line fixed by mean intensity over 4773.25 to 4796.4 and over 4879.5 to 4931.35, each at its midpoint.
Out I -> 0.06 mag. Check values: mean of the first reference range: 14.2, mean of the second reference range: 14.1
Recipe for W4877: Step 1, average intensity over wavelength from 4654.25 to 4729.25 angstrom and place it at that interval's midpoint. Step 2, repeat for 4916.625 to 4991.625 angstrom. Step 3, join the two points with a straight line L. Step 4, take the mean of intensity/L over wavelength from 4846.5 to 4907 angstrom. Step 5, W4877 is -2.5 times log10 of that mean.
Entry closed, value 0.03 mag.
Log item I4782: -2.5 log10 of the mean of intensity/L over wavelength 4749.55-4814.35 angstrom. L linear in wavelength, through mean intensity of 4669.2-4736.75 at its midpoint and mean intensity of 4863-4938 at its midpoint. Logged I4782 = -0.05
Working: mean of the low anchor 13.3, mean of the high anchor 14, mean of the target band 14.3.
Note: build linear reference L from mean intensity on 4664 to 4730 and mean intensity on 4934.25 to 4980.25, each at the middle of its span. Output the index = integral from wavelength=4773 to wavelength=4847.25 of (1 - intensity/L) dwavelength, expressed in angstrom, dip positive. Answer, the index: -2.4 angstrom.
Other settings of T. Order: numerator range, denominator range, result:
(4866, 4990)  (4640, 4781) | 1.15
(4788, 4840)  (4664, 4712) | 1.16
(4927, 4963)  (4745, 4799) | 1.11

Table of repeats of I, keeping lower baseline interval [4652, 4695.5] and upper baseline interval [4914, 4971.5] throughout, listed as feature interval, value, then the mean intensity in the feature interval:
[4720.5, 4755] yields -0.04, 14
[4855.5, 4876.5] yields 0.08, 13.1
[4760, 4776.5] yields -0.04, 14.2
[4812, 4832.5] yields -0.03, 14.4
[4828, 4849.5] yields -0.01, 14.1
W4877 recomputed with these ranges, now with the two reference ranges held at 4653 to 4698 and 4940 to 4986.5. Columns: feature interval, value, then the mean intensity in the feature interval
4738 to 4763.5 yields -0.05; 14.2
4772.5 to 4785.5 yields -0.06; 14.4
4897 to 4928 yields 0.01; 14.2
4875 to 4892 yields 0.03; 13.7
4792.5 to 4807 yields -0.06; 14.5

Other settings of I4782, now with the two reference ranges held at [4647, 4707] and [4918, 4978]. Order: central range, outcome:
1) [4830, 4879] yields 0.04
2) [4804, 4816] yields -0.04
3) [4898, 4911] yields -0.02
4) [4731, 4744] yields -0.02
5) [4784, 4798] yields -0.04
